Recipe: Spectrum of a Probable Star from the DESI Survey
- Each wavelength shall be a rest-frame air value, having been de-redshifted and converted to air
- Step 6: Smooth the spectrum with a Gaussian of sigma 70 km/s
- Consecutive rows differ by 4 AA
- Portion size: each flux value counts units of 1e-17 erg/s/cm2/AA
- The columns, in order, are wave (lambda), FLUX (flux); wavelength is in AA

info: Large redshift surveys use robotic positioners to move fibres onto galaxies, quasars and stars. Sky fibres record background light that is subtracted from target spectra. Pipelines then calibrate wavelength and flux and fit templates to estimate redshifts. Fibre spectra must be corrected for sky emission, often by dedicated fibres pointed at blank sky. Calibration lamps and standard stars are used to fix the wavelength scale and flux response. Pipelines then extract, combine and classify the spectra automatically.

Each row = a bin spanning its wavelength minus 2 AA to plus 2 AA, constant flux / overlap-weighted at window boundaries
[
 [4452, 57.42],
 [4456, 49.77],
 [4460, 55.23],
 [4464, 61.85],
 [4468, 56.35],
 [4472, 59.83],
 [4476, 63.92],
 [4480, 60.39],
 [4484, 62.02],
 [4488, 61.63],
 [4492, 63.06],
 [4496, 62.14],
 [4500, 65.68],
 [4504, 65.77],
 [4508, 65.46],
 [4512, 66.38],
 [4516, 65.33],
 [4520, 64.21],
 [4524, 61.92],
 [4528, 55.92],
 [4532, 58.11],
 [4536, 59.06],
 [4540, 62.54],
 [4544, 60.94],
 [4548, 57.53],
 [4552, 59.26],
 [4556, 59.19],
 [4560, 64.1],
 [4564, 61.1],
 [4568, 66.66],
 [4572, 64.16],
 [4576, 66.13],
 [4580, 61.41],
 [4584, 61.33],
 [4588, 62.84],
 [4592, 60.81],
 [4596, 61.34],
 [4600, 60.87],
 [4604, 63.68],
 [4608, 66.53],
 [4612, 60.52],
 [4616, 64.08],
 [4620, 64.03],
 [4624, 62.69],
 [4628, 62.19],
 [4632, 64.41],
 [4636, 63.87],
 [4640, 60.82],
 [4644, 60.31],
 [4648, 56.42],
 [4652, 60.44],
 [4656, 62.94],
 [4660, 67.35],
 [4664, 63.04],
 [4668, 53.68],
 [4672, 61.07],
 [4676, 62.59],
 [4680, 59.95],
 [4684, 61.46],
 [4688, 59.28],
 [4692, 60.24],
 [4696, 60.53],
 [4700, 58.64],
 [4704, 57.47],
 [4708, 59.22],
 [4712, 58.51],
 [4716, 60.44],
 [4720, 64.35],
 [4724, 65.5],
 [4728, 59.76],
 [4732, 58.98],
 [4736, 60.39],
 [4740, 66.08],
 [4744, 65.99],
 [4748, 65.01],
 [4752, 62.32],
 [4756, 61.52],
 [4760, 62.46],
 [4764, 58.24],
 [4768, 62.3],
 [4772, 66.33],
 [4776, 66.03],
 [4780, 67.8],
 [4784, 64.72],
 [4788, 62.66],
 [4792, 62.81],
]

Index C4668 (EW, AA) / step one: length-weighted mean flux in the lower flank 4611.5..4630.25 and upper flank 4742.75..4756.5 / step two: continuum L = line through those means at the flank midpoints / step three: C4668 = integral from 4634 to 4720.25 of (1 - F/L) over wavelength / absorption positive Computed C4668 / 3.8 AA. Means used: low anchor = 62.9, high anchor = 63.8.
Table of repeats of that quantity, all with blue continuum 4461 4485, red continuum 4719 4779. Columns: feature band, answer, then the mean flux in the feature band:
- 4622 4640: -0.31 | 63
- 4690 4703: 0.61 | 59.6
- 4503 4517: -1.14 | 65.8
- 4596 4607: -0.15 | 62.5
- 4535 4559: 0.47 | 60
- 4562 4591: -0.88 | 63.3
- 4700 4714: 0.95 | 58.4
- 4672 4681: 0.15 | 61.4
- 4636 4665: 0.19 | 61.7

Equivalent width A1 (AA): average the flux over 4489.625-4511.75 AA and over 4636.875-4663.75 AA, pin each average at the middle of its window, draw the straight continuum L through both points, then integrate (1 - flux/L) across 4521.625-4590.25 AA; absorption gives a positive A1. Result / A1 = 2.3 AA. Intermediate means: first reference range 64.5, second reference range 61.6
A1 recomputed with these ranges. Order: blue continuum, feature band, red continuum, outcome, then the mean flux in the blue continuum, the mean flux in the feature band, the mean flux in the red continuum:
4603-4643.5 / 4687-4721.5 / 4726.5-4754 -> 1.7 AA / 63.2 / 59.8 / 62.7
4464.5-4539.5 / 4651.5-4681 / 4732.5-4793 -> 0.7 AA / 62.1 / 61.5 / 63.5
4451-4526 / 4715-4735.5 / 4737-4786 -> 0.6 AA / 61.5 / 61.8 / 64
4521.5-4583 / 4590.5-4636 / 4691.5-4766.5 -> -1.2 AA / 61.2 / 62.9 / 61.4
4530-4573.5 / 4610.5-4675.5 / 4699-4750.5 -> -0.4 AA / 61.1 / 61.8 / 61.6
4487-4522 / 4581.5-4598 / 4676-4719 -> 0.2 AA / 64.5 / 61.6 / 59.8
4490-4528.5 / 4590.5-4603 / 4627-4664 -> 0.3 AA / 63.9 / 61.2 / 62.1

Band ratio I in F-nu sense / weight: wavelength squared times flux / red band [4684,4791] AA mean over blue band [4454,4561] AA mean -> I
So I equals 1.1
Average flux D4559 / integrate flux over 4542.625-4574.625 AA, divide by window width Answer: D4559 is 61.7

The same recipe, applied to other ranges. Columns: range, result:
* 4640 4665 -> 61.6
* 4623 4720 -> 60.8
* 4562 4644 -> 62.9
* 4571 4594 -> 62.7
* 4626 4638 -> 63.5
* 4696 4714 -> 58.7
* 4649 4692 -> 61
